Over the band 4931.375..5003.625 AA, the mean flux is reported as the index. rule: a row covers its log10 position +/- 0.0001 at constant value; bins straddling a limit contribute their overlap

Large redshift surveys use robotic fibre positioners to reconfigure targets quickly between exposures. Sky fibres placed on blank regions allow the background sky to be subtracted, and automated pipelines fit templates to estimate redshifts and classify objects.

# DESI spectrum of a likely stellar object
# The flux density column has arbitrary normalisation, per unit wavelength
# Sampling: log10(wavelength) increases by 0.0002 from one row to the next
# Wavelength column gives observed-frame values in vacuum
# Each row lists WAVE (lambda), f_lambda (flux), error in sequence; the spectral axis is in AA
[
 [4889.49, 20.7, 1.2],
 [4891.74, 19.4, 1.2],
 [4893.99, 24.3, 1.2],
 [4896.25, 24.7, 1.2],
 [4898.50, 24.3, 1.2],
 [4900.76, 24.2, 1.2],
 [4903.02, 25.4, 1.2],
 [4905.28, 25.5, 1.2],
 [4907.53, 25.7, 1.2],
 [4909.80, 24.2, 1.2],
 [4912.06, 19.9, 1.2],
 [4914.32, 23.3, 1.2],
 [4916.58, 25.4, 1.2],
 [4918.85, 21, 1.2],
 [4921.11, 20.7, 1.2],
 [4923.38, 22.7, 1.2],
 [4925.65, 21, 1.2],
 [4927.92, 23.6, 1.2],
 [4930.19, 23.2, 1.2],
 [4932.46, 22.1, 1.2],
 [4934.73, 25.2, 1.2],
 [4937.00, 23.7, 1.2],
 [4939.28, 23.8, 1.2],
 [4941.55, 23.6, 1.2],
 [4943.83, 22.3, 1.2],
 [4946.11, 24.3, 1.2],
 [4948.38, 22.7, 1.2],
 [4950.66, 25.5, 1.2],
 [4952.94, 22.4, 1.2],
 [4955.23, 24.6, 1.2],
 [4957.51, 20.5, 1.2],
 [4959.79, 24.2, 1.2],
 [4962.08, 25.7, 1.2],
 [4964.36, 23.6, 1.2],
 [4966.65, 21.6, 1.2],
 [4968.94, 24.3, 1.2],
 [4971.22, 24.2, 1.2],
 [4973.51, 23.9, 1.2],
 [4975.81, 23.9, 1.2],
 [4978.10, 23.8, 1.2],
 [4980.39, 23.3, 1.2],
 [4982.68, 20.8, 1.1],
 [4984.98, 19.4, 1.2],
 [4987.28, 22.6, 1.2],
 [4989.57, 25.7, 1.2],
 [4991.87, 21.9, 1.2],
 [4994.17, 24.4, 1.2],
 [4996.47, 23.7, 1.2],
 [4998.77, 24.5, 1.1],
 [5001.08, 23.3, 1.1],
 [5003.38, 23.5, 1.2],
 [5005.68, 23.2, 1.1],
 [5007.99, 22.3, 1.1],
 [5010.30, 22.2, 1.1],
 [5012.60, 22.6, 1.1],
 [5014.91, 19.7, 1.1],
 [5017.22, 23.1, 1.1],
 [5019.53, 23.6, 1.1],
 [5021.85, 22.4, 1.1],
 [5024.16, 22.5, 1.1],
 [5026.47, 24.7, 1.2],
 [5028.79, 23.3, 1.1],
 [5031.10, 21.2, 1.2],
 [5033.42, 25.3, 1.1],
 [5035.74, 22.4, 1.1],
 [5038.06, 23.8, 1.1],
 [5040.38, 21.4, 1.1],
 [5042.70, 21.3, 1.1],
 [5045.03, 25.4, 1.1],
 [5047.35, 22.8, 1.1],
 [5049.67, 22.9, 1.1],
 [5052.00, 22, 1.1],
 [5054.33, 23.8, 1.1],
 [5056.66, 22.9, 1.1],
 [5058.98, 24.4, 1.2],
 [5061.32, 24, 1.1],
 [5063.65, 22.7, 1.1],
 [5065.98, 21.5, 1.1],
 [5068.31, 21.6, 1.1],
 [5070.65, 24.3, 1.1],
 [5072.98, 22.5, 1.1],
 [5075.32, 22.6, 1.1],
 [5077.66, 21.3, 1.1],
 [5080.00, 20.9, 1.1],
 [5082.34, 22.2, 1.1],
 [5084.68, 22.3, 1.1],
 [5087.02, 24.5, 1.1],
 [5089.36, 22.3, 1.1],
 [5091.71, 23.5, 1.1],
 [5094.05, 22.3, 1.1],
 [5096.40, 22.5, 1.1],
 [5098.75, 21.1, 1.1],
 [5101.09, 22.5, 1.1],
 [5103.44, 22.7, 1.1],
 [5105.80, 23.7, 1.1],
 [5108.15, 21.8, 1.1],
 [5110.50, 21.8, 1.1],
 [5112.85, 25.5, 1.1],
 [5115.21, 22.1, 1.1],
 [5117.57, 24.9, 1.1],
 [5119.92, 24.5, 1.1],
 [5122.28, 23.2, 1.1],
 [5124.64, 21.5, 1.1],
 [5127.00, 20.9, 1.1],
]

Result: 23.4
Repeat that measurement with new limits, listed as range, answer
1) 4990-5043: 22.9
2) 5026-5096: 22.8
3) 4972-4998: 23.1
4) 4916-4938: 22.8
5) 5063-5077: 22.5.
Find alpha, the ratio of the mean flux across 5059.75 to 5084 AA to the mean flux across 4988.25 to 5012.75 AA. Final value 0.96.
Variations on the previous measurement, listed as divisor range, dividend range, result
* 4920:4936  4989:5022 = 1.02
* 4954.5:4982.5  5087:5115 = 0.97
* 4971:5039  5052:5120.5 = 0.99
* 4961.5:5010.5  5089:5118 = 0.98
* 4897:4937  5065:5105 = 0.96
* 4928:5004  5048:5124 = 0.98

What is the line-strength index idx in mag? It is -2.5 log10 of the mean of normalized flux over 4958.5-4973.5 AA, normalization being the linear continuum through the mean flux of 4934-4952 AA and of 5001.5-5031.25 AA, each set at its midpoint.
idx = -0.019 mag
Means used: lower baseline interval 23.8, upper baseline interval 22.7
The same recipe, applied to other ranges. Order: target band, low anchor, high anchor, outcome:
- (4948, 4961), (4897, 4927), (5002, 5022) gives -0.02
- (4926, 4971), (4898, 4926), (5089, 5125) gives -0.01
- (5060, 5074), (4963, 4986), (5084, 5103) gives 0.00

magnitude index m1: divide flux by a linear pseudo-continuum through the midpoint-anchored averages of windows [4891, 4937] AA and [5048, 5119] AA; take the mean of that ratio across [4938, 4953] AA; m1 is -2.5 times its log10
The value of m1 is -0.02 mag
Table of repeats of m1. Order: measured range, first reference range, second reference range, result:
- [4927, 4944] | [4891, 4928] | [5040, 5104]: -0.01 mag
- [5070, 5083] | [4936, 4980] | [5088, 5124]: 0.04 mag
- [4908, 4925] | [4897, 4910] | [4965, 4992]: 0.09 mag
